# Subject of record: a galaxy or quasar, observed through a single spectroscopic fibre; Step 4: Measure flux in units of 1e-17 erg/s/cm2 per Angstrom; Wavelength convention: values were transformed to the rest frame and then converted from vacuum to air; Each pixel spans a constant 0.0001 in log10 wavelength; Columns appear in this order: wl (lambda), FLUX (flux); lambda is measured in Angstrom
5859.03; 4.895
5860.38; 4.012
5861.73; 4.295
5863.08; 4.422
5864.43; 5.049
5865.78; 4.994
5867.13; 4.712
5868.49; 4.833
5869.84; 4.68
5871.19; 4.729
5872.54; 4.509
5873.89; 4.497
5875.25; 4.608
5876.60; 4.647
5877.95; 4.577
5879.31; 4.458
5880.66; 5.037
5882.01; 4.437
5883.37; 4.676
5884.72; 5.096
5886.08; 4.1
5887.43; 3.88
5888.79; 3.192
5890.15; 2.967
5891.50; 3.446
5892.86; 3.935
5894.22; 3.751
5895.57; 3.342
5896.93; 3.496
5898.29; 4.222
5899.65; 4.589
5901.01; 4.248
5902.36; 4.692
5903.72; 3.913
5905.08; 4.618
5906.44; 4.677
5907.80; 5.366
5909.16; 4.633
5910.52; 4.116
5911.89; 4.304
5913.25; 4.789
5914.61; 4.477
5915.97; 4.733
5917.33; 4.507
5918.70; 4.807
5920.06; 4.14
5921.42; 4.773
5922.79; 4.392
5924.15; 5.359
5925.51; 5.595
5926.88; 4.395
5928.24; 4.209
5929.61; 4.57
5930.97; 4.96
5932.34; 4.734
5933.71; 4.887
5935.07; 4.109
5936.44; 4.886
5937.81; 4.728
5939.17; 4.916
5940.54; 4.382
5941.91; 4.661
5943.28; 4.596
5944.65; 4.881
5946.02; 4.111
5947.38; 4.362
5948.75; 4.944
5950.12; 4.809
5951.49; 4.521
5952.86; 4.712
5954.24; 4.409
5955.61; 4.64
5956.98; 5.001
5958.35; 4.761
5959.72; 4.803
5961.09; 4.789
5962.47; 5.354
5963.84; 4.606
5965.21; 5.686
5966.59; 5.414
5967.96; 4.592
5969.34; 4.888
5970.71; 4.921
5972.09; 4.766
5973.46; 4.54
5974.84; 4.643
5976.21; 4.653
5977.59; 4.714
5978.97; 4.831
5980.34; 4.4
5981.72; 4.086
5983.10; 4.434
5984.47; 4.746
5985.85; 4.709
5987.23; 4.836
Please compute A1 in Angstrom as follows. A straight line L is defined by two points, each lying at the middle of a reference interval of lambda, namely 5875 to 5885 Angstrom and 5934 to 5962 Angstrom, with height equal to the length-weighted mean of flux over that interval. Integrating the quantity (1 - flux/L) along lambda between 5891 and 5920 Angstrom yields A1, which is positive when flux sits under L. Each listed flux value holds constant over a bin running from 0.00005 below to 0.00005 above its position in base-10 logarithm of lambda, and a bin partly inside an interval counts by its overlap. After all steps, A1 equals 2.2 Angstrom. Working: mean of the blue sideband 4.68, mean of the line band 4.32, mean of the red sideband 4.66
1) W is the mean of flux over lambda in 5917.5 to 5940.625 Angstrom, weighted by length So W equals 4.7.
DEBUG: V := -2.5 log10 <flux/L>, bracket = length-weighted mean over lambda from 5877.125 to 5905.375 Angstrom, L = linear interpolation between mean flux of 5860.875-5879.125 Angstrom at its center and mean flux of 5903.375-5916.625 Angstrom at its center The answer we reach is 0.12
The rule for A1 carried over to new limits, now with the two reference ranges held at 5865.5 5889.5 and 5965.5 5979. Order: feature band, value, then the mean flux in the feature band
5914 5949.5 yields 0.3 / 4.66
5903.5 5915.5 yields 0.1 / 4.57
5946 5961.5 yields 0.3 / 4.68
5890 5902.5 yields 1.9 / 3.87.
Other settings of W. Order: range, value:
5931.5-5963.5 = 4.7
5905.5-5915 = 4.63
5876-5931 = 4.39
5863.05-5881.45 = 4.7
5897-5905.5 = 4.31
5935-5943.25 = 4.65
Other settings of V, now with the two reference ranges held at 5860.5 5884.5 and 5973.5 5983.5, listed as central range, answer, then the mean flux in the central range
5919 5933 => -0.03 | 4.72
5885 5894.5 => 0.25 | 3.66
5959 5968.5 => -0.11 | 5.04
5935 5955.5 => -0.01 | 4.62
